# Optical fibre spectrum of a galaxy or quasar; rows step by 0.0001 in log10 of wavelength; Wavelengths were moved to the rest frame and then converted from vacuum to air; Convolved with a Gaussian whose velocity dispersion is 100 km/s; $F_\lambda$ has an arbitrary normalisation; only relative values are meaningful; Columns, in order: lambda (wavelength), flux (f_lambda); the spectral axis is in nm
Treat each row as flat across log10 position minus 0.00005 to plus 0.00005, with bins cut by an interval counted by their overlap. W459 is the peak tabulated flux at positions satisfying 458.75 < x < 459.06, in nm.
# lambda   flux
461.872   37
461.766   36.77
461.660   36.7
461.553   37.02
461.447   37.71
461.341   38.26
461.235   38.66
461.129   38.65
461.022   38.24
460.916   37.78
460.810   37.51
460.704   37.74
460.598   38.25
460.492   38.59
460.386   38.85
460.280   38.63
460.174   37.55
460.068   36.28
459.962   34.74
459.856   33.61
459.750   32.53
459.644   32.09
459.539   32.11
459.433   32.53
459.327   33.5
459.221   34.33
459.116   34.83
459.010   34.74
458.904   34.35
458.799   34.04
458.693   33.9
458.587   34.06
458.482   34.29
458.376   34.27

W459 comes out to 34.74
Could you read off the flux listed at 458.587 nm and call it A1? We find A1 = 34.06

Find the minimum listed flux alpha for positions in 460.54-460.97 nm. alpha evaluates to 37.51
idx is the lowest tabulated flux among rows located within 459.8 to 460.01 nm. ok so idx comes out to 33.61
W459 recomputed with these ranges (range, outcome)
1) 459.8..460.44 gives 38.85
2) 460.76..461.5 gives 38.66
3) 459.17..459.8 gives 34.33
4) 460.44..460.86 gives 38.59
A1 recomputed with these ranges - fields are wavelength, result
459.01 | 34.74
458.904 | 34.35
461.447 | 37.71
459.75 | 32.53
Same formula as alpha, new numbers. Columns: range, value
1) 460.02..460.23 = 36.28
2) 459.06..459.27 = 34.33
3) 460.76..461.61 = 37.02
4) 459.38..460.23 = 32.09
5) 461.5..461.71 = 36.7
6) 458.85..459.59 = 32.11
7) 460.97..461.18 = 38.24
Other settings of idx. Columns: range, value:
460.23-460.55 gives 38.59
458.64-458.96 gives 33.9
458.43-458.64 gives 34.06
